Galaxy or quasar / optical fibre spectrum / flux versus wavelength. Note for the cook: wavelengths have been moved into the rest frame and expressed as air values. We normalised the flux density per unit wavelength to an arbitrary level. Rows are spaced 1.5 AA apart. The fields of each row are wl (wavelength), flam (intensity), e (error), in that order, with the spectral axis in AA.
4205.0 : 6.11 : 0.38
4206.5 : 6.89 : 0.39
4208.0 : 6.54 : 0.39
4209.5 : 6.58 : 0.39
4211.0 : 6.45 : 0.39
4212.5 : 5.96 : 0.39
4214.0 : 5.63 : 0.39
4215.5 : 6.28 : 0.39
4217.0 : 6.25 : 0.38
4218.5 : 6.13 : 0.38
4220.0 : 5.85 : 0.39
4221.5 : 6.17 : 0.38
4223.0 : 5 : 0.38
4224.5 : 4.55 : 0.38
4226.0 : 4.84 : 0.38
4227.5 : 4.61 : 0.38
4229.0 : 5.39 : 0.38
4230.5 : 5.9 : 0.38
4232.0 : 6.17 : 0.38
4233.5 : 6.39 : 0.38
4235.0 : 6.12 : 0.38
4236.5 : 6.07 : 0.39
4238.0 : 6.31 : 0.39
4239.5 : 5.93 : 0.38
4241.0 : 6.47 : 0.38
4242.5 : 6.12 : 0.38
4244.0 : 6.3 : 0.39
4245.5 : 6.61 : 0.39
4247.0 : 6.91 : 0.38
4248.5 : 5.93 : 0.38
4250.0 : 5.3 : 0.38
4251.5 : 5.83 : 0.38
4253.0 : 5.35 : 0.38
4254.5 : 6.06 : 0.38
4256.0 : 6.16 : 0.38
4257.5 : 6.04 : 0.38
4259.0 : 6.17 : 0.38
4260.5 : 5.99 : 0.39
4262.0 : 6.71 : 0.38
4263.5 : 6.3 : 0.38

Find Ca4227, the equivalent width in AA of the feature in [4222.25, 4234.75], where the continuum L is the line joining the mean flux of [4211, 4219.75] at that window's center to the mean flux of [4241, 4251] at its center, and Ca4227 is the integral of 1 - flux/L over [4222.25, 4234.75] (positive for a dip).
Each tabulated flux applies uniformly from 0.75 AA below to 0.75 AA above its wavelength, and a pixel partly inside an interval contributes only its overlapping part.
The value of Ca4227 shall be 1.5 AA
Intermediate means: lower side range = 6.07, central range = 5.39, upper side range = 6.21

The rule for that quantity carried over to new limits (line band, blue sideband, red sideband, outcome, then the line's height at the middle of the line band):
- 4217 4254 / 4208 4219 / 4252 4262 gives 1.55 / 6.11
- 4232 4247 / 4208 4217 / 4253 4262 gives -0.38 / 6.13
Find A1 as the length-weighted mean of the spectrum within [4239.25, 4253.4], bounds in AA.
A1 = 6.1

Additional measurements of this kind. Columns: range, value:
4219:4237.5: 5.61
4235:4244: 6.18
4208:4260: 5.95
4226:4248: 6.05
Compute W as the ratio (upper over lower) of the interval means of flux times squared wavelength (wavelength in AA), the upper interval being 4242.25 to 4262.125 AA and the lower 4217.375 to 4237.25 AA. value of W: 1.1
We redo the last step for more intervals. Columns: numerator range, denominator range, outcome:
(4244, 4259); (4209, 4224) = 1.02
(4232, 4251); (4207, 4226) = 1.06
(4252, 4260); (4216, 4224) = 1.04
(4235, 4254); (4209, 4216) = 1.00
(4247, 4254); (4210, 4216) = 0.96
